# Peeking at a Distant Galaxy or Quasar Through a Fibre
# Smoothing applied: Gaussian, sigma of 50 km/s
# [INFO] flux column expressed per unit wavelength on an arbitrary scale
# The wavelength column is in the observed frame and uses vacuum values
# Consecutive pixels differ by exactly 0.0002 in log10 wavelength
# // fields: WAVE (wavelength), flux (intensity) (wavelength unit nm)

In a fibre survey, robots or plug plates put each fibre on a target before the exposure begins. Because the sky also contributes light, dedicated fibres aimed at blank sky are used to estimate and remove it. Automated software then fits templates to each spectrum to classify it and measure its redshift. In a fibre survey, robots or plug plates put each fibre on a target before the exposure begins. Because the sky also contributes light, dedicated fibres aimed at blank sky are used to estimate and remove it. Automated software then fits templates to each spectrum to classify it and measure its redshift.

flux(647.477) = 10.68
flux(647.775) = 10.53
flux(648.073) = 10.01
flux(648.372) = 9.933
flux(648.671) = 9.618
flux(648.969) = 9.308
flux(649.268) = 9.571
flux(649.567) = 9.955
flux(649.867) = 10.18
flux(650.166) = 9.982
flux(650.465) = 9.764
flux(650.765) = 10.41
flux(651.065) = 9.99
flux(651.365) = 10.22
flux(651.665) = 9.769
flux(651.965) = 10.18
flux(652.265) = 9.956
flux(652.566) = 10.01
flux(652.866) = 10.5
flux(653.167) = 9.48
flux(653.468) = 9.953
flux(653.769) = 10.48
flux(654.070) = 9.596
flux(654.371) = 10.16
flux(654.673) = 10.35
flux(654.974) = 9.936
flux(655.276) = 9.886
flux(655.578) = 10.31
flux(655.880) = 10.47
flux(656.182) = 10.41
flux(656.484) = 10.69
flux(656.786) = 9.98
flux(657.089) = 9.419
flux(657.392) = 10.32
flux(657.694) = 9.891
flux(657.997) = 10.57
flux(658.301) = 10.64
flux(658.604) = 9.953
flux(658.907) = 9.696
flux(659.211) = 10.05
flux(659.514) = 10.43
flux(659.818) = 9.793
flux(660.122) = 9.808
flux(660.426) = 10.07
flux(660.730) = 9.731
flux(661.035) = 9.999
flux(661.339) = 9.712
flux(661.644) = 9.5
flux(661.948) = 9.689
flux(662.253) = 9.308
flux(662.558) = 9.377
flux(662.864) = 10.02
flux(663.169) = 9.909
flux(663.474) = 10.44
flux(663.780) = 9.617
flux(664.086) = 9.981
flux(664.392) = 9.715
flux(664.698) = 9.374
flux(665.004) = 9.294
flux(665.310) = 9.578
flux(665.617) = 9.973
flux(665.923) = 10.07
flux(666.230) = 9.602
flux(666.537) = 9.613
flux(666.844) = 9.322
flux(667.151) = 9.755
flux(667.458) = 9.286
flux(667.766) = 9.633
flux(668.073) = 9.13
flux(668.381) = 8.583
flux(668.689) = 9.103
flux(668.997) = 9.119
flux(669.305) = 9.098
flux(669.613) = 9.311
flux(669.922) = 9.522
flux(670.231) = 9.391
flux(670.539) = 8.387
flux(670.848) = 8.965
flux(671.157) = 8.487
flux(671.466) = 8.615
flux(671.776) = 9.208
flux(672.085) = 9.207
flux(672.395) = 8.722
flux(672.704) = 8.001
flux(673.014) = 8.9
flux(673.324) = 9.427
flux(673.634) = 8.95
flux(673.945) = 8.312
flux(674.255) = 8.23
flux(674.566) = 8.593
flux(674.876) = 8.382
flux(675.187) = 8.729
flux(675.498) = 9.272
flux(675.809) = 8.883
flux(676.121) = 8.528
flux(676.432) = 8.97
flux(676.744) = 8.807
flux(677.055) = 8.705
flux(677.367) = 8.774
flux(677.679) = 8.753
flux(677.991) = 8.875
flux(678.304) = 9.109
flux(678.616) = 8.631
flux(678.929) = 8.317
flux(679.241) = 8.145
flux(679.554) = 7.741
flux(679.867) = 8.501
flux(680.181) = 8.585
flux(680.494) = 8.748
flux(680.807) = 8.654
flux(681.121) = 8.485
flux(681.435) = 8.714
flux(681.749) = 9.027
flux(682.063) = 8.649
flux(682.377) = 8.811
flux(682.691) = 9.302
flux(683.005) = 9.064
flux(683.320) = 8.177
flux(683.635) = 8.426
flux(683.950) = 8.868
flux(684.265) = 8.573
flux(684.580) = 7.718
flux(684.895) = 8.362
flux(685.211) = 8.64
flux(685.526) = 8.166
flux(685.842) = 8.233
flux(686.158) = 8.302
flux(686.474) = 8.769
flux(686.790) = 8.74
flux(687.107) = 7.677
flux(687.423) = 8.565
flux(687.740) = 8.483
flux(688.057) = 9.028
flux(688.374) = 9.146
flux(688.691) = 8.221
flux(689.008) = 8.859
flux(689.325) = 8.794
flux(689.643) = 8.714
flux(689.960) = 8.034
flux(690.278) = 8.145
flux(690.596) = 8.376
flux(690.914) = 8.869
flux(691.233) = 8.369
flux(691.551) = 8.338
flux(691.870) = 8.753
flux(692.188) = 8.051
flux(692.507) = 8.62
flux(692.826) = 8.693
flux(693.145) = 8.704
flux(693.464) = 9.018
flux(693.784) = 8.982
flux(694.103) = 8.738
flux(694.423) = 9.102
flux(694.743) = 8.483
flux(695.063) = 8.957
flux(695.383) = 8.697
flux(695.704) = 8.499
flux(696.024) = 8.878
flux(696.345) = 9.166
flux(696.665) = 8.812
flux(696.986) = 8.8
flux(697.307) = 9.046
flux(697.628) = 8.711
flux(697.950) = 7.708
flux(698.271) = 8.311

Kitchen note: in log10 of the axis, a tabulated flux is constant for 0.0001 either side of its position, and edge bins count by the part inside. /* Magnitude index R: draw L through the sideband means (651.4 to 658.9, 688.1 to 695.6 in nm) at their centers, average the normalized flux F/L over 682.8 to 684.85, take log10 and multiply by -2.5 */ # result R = 0.060 mag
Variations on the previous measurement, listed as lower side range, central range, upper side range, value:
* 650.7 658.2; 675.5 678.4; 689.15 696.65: 0.051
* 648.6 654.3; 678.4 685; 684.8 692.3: 0.025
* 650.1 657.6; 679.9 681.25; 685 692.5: 0.032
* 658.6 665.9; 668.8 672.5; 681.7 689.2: 0.041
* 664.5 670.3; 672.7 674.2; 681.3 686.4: 0.042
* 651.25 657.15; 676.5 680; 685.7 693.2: 0.053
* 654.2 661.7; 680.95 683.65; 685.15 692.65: 0.009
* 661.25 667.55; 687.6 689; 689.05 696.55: 0.010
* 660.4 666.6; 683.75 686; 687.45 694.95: 0.065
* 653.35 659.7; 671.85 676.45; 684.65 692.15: 0.059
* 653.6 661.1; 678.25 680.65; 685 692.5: 0.065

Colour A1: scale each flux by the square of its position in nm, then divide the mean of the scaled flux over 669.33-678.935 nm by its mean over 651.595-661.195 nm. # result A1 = 0.9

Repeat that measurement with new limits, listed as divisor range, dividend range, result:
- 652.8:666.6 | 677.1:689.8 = 0.93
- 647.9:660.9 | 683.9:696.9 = 0.95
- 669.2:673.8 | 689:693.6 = 1.01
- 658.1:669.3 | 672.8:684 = 0.94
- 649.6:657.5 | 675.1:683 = 0.93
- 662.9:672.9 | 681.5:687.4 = 0.96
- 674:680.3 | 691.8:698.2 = 1.06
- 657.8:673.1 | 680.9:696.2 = 0.97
